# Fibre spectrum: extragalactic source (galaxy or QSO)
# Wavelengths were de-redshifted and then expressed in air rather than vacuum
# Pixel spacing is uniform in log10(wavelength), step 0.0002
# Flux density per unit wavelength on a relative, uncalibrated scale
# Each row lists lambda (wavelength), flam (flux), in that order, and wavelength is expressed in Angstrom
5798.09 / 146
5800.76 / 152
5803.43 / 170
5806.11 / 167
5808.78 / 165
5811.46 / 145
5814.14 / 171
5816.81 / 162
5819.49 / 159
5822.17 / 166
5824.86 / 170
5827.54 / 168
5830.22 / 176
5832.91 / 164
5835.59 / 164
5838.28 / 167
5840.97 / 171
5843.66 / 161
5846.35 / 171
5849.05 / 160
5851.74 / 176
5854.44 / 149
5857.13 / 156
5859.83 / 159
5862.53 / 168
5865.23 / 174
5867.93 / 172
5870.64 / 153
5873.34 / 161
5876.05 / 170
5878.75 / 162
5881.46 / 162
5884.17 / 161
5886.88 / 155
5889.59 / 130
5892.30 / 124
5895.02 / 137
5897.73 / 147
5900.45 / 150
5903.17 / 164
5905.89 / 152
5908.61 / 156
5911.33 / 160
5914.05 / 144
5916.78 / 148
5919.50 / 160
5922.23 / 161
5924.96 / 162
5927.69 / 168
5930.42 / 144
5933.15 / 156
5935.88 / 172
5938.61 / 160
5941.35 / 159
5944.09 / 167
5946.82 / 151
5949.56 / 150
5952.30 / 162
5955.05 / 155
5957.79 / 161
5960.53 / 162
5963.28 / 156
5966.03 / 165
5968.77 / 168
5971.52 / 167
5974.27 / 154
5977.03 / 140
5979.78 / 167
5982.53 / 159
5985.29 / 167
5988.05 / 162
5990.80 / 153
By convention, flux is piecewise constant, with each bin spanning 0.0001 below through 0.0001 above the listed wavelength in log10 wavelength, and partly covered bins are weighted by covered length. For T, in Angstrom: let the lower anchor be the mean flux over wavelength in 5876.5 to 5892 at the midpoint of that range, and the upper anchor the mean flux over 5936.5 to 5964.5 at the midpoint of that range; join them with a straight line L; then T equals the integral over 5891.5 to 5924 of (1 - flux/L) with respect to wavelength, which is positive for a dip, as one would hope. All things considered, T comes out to 0.9 Angstrom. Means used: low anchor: 153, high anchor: 159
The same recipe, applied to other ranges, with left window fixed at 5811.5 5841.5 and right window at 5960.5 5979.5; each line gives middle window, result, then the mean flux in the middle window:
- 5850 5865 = 0.2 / 163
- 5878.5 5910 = 2.5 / 150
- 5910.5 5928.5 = 0.5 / 157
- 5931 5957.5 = 0.3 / 159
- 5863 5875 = -0.1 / 165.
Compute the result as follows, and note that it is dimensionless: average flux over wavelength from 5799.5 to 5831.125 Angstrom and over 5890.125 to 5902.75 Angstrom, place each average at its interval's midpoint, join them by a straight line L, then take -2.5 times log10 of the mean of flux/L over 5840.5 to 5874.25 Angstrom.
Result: -0.081 mag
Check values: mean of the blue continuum 164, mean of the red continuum 141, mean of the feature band 164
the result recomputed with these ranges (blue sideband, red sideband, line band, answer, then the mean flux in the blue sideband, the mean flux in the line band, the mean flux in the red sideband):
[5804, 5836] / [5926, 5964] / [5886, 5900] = 0.16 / 165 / 139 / 159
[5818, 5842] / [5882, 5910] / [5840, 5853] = -0.03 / 167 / 168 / 148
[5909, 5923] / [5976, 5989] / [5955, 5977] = -0.01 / 154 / 160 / 159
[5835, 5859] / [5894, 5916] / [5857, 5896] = 0.01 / 164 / 156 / 151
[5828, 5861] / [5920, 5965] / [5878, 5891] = 0.06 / 165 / 154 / 159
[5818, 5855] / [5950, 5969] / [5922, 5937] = 0.01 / 166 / 160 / 160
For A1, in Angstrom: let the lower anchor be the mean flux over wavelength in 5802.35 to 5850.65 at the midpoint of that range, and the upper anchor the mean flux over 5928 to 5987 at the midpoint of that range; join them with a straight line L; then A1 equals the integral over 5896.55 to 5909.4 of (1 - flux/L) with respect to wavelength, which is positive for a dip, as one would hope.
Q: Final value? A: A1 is 0.6 Angstrom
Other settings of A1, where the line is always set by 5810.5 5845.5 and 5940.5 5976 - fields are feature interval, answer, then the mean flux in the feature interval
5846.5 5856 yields 0.1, 163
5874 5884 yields -0.1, 164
